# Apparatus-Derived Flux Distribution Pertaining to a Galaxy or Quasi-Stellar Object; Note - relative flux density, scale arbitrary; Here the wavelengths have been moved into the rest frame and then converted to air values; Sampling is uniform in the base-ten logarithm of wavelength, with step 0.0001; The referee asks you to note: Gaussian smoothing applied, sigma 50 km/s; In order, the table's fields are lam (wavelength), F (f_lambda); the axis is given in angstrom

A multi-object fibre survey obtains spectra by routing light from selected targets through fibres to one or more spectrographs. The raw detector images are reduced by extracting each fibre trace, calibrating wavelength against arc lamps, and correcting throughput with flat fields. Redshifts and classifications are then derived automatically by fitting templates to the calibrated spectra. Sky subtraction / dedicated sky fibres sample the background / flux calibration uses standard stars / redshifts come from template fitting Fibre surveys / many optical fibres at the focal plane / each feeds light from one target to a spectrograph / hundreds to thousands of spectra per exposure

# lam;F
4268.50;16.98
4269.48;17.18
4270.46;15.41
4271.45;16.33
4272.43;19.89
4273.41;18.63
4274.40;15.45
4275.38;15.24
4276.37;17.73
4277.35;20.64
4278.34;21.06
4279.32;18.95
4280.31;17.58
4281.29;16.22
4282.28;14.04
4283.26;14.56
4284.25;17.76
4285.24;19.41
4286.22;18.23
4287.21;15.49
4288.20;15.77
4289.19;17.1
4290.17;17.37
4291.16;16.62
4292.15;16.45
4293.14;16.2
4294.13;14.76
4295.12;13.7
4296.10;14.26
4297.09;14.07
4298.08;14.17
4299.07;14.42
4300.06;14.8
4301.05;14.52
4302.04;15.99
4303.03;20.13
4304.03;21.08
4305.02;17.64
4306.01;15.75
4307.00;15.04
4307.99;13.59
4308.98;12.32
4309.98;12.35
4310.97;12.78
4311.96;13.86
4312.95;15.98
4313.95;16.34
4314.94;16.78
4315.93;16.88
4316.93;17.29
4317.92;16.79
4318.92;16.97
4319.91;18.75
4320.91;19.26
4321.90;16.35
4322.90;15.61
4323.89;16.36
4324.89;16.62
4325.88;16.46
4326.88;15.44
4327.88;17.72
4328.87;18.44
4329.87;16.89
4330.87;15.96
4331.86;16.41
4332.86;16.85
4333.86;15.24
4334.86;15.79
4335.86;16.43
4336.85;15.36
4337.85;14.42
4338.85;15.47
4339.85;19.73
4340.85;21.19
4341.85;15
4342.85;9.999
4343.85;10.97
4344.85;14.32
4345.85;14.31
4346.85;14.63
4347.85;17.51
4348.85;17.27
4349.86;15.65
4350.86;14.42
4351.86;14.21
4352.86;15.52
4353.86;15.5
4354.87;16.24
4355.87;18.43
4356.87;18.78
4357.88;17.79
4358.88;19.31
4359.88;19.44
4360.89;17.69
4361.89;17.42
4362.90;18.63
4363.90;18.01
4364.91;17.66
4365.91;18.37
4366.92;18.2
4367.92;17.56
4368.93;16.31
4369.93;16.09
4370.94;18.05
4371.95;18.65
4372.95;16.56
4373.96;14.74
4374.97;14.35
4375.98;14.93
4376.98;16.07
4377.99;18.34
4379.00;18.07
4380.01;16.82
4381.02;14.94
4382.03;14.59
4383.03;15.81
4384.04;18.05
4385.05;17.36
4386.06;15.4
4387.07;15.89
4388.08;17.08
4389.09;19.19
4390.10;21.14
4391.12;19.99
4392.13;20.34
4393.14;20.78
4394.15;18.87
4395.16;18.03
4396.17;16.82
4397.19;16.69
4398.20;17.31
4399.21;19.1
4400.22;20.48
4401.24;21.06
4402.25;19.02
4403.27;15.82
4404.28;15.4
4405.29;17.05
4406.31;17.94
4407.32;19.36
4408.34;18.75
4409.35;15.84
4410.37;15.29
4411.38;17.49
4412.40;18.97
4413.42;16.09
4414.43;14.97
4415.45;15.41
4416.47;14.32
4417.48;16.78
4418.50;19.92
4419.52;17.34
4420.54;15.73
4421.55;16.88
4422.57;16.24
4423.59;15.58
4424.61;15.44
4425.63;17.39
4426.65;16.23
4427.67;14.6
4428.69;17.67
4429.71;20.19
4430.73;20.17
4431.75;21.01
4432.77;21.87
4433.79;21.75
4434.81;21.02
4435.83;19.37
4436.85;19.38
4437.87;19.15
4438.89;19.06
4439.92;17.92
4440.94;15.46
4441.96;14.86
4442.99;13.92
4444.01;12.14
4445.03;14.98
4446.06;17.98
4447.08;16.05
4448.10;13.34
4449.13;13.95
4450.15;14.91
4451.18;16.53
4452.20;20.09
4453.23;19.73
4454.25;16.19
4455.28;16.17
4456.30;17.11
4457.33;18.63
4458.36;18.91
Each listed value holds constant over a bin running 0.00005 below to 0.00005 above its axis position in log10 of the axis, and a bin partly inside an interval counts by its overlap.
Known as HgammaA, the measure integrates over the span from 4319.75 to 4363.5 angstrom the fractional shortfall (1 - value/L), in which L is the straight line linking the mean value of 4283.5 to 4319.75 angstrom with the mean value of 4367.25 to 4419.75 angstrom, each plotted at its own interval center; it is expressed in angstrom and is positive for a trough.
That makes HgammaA 0.3 angstrom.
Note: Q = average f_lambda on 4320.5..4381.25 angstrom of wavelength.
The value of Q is 16.5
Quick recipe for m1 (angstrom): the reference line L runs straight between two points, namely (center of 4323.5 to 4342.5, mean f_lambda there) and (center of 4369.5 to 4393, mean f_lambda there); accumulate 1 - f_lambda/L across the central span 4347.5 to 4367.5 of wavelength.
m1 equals -0.54 angstrom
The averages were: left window 16.6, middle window 17.3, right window 17.1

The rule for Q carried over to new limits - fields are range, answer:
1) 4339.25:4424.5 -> 17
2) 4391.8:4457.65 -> 17.4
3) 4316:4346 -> 16.2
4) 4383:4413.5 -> 18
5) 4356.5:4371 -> 17.9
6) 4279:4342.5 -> 16.2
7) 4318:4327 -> 16.9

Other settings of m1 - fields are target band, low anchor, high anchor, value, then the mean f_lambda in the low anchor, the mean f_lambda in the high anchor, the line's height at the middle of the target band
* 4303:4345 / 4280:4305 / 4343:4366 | 0.7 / 16.2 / 16.5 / 16.3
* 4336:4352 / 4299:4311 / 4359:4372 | 1.6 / 15.5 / 17.9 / 17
